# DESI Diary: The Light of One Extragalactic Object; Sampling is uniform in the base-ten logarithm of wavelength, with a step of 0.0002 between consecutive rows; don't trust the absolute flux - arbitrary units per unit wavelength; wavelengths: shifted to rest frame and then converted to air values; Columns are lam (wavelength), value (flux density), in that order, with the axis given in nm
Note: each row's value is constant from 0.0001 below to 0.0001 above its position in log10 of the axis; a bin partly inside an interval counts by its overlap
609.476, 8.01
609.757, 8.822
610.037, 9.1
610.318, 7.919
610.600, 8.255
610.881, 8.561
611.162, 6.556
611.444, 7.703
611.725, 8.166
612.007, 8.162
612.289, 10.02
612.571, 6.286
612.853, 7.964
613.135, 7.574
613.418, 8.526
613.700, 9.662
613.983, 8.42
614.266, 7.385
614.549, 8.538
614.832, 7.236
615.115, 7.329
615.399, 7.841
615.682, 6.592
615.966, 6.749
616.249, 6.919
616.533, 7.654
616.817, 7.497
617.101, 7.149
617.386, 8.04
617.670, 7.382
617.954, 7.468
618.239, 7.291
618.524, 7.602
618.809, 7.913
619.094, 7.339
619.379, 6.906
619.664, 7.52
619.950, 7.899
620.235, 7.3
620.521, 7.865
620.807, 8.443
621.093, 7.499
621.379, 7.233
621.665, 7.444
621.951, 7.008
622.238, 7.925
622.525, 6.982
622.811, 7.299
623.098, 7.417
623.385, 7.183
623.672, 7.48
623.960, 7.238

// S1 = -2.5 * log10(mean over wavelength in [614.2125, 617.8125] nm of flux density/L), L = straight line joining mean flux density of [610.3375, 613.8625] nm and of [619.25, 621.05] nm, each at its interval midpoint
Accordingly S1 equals 0.068 mag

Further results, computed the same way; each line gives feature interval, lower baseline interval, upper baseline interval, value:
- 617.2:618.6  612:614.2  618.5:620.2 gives 0.02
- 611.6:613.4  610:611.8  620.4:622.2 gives -0.02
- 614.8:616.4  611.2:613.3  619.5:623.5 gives 0.10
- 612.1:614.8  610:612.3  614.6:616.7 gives -0.07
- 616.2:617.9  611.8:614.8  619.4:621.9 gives 0.06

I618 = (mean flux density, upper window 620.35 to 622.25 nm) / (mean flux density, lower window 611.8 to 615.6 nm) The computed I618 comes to 0.9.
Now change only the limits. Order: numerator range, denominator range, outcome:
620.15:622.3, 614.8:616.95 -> 1.05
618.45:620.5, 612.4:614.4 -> 0.94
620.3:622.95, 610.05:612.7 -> 0.94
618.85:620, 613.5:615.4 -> 0.92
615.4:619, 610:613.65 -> 0.91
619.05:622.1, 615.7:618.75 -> 1.02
